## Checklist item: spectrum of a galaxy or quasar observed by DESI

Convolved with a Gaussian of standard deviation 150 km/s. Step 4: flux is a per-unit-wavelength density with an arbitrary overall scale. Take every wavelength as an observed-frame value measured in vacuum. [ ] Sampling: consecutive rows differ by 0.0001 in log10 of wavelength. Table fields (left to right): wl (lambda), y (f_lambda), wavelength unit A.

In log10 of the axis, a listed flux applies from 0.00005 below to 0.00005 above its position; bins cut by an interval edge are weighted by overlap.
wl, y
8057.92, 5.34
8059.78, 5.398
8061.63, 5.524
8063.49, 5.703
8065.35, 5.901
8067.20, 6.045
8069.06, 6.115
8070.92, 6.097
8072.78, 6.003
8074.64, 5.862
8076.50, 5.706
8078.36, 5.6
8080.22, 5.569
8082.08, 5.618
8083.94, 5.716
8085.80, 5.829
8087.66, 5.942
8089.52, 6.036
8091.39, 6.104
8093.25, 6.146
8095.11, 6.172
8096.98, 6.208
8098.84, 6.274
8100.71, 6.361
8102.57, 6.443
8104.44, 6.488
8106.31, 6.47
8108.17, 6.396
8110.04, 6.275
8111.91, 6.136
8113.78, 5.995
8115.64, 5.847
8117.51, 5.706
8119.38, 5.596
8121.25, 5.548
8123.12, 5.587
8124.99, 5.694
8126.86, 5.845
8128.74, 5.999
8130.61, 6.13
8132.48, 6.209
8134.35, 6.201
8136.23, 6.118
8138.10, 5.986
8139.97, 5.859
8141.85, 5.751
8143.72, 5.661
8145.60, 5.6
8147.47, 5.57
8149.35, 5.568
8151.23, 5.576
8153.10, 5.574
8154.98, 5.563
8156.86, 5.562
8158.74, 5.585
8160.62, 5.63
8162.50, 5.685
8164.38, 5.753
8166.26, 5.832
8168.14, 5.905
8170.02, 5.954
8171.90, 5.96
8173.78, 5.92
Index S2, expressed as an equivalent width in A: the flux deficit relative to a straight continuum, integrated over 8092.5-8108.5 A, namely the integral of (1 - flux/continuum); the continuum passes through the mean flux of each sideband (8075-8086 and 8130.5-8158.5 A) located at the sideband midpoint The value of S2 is -1.7 A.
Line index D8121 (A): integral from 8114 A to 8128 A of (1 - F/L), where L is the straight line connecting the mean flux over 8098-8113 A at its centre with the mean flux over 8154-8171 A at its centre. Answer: 1.1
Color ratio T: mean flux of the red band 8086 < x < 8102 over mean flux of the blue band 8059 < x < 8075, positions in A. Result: 1.05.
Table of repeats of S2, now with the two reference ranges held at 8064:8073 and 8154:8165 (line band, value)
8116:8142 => -0.6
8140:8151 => 0.1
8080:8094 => 0.1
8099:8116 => -1.3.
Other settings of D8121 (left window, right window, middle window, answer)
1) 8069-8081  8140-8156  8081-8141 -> -3.14 A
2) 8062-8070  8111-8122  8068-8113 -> -1.57 A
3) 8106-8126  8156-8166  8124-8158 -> -0.17 A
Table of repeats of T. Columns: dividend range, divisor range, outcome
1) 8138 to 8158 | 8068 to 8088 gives 0.97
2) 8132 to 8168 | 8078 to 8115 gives 0.94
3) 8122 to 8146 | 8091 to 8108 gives 0.93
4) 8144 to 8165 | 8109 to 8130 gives 0.96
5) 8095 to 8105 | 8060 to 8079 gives 1.08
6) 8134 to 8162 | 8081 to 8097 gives 0.96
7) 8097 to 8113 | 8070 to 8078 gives 1.08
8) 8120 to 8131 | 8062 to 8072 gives 0.97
